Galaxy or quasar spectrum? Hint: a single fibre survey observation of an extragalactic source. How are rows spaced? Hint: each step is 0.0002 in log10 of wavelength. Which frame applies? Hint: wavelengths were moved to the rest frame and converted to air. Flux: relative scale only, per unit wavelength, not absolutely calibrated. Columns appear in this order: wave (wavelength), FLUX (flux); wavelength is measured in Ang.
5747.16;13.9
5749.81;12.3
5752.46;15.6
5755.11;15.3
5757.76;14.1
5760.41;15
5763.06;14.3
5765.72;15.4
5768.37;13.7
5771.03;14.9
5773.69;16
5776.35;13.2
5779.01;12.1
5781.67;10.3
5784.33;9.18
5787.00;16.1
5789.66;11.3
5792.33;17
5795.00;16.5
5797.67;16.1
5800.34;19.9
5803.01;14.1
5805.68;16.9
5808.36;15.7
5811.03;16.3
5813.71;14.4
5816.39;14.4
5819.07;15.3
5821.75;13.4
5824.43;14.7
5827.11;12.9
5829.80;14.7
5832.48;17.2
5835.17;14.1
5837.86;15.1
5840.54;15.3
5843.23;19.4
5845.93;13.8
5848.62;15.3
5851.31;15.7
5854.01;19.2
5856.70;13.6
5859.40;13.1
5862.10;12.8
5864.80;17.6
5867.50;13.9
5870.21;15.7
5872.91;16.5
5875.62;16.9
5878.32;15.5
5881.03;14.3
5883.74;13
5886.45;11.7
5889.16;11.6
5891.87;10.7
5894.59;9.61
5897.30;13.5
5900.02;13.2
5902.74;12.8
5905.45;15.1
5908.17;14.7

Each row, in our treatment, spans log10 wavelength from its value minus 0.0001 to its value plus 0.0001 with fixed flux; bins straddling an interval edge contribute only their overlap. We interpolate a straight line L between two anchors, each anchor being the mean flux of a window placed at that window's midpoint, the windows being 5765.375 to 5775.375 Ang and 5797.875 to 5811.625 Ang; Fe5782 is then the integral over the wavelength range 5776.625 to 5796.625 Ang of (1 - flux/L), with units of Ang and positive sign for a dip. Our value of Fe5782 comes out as 3.1 Ang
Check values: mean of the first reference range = 14.9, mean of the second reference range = 16.6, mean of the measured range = 13.3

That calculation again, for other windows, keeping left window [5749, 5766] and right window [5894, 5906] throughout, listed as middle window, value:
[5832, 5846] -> -2.4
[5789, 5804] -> -2.1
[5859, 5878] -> -3.0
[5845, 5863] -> -1.9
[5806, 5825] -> -1.5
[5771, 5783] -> 1.0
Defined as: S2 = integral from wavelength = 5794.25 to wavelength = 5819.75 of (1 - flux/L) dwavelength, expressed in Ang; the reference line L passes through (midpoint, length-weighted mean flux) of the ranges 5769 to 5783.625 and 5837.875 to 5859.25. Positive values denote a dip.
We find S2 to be -3.0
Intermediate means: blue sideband 13.1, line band 16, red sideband 15.8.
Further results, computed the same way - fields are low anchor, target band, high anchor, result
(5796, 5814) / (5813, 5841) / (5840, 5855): 2.9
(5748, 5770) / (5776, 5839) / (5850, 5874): 1.0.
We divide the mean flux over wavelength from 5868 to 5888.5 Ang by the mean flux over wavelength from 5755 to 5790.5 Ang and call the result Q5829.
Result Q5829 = 1.1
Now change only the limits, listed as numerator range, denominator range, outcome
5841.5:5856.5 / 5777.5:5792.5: 1.33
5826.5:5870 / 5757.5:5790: 1.13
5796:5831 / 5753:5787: 1.11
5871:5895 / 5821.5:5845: 0.89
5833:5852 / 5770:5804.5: 1.09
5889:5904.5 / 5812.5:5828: 0.84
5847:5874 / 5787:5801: 0.96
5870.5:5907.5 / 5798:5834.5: 0.88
